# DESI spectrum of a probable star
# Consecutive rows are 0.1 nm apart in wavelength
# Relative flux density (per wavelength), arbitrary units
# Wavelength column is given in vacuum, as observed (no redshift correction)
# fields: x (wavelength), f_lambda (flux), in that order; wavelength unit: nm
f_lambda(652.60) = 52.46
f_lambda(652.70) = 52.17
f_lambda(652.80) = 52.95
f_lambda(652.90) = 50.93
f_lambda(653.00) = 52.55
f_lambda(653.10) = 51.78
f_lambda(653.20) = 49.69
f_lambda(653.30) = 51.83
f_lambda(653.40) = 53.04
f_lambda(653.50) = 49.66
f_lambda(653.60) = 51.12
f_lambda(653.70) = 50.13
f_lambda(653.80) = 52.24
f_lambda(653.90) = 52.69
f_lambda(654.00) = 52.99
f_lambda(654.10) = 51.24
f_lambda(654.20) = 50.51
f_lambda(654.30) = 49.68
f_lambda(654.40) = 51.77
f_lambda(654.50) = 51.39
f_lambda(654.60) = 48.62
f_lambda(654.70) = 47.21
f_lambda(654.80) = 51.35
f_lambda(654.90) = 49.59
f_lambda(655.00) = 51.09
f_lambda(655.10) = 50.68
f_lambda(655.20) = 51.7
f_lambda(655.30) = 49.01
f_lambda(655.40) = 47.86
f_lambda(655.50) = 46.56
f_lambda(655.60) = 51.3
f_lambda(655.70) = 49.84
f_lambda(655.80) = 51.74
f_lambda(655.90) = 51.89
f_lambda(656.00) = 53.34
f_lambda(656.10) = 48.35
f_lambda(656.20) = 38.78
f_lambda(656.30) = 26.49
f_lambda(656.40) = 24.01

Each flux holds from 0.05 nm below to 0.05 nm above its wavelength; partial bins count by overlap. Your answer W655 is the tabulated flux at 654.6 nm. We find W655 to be 48.62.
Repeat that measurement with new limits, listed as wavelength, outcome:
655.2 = 51.7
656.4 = 24.01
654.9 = 49.59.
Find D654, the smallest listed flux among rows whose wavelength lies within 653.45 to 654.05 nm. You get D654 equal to 49.66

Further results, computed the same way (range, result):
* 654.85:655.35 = 49.01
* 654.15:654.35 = 49.68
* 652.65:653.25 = 49.69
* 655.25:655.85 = 46.56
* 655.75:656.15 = 48.35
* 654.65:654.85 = 47.21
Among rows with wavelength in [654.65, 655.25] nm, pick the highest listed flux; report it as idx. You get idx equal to 51.7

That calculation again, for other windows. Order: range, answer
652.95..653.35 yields 52.55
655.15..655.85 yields 51.74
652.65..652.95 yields 52.95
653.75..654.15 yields 52.99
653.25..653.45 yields 53.04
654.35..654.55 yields 51.77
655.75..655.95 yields 51.89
